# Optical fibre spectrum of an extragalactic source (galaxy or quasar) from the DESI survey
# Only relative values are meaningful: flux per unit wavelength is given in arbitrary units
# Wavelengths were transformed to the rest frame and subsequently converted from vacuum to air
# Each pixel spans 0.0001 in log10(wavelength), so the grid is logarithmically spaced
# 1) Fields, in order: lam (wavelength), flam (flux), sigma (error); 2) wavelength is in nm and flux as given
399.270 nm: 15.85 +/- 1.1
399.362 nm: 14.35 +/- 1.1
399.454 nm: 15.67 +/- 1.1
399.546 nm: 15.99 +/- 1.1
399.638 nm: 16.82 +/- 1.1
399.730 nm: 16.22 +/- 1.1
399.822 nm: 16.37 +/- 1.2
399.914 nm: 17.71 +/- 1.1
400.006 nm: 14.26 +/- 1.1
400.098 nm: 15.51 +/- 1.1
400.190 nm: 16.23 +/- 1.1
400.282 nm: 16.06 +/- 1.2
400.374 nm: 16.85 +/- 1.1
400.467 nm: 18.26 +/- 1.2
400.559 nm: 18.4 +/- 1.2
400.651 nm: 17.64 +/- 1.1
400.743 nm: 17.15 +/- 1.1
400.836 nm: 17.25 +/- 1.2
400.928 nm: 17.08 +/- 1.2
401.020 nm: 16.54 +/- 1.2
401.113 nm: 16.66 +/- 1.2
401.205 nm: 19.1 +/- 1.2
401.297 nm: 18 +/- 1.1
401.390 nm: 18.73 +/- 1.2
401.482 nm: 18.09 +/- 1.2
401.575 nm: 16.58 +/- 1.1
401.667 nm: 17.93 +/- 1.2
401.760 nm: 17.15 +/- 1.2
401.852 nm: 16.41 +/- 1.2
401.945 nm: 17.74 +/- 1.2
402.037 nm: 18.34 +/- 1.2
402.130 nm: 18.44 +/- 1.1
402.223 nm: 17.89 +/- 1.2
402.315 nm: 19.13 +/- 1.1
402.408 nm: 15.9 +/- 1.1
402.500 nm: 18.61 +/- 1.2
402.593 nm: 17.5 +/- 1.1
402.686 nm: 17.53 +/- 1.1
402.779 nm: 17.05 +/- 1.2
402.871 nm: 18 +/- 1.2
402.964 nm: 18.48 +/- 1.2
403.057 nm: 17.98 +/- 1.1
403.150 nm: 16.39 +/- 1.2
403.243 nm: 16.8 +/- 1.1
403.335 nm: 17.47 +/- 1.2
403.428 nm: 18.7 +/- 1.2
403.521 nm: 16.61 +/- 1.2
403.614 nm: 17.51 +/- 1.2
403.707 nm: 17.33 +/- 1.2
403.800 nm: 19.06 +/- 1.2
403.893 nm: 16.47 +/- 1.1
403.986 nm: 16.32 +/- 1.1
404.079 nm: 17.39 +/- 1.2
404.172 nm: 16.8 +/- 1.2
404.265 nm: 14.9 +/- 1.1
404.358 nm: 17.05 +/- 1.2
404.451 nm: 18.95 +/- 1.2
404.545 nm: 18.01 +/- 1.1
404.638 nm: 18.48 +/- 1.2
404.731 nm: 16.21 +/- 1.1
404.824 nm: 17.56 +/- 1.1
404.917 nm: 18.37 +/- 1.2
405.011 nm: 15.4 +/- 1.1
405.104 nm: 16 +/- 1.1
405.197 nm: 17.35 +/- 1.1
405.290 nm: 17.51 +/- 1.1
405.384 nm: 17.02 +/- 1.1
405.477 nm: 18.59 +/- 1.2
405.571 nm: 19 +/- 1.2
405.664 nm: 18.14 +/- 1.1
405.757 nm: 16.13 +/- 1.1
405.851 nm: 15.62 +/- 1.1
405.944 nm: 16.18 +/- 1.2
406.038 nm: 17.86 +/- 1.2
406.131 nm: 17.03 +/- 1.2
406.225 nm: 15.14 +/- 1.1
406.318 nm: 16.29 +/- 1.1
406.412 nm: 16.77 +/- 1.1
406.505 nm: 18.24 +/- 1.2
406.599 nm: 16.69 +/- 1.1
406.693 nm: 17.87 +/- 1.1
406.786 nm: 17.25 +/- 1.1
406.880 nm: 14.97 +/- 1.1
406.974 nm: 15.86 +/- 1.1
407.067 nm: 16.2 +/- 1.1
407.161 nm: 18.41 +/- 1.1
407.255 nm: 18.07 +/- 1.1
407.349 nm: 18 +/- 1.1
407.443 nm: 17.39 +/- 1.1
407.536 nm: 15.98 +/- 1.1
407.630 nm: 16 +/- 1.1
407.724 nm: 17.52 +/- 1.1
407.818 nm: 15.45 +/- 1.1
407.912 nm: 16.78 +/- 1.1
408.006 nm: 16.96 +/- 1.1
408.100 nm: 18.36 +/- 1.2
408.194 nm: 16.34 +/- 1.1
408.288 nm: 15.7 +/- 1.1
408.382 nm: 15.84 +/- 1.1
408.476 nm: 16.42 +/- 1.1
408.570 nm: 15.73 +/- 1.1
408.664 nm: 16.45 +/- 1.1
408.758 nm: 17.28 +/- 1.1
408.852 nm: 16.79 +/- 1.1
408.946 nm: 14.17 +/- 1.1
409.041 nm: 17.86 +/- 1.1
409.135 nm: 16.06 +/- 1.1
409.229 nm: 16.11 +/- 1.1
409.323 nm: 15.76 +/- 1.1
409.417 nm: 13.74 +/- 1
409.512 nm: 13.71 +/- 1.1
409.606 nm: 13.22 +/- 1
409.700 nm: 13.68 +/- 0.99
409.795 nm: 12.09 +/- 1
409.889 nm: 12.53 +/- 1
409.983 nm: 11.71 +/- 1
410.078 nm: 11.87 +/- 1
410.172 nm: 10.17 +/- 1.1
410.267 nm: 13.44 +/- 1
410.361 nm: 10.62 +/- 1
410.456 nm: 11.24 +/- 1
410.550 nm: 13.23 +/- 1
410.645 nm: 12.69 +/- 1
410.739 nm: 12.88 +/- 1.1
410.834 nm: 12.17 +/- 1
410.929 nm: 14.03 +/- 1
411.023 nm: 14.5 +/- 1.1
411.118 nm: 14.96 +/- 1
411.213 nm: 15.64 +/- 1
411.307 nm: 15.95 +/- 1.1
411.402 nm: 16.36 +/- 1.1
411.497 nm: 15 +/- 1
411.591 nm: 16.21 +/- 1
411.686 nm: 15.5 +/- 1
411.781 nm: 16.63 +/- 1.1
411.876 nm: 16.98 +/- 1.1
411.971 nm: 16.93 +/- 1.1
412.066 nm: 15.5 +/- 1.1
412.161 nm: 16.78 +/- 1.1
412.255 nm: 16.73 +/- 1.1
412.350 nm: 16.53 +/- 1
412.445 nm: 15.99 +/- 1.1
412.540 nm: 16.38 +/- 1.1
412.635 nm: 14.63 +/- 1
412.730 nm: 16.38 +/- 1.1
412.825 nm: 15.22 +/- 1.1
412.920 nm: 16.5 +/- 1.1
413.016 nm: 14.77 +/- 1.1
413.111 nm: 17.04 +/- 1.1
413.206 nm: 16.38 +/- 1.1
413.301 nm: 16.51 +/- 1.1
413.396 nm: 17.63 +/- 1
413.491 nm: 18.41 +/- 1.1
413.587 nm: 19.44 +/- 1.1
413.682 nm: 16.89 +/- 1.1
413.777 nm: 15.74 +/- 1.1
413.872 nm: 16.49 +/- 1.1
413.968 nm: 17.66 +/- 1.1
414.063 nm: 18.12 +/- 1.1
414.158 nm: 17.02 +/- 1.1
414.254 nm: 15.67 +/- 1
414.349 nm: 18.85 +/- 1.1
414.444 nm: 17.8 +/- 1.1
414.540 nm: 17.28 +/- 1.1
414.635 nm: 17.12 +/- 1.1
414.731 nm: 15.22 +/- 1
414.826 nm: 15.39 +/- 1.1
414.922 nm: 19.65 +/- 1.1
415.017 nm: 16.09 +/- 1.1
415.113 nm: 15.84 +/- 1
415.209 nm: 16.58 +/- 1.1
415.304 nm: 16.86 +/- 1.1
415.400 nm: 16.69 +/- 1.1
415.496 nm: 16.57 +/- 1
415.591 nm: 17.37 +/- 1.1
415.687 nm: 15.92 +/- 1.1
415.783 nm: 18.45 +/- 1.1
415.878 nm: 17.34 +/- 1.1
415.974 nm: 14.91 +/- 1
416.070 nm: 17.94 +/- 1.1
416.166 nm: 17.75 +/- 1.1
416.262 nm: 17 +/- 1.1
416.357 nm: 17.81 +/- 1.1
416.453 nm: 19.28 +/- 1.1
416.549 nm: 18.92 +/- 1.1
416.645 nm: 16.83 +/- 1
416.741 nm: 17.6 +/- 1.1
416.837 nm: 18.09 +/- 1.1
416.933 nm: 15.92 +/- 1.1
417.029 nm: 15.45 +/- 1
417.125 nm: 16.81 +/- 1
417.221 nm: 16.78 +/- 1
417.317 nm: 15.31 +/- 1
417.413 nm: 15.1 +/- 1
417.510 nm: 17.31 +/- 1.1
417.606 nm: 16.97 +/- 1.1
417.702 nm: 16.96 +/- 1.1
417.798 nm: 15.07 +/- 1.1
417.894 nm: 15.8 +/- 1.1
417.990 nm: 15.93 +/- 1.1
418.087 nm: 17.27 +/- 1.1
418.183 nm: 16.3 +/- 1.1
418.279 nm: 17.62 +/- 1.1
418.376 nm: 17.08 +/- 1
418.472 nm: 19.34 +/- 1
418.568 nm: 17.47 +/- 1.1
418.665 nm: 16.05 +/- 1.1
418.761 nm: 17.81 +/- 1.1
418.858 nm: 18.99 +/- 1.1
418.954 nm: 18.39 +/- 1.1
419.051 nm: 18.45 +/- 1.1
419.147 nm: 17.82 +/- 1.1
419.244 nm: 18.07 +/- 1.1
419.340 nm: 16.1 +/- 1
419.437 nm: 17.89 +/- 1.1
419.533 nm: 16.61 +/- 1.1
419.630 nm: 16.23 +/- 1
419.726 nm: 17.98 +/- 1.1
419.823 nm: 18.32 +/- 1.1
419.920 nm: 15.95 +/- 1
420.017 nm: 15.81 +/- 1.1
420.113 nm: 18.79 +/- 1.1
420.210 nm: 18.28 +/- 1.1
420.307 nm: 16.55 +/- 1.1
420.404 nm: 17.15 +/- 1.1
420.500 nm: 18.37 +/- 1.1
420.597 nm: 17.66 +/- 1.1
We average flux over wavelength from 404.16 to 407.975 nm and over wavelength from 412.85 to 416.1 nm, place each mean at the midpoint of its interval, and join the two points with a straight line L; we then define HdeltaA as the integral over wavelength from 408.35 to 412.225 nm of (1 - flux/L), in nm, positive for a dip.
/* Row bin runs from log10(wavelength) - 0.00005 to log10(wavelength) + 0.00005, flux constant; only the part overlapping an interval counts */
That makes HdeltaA 0.540 nm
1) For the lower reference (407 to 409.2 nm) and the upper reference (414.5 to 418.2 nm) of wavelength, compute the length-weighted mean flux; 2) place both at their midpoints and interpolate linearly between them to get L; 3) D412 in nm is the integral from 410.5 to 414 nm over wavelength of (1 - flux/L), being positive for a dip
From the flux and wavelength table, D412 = 0.18 nm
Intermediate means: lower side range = 16.7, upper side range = 16.8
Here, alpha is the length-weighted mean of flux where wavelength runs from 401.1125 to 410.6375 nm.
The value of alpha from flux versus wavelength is 16.5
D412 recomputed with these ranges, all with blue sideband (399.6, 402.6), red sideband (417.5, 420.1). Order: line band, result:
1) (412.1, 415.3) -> 0.089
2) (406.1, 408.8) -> 0.084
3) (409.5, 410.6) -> 0.319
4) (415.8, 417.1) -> -0.008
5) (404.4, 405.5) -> -0.010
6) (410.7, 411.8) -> 0.145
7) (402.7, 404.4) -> 0.003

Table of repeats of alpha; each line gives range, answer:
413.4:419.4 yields 17.1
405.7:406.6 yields 16.6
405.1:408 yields 17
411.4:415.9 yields 16.7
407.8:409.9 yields 15.6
